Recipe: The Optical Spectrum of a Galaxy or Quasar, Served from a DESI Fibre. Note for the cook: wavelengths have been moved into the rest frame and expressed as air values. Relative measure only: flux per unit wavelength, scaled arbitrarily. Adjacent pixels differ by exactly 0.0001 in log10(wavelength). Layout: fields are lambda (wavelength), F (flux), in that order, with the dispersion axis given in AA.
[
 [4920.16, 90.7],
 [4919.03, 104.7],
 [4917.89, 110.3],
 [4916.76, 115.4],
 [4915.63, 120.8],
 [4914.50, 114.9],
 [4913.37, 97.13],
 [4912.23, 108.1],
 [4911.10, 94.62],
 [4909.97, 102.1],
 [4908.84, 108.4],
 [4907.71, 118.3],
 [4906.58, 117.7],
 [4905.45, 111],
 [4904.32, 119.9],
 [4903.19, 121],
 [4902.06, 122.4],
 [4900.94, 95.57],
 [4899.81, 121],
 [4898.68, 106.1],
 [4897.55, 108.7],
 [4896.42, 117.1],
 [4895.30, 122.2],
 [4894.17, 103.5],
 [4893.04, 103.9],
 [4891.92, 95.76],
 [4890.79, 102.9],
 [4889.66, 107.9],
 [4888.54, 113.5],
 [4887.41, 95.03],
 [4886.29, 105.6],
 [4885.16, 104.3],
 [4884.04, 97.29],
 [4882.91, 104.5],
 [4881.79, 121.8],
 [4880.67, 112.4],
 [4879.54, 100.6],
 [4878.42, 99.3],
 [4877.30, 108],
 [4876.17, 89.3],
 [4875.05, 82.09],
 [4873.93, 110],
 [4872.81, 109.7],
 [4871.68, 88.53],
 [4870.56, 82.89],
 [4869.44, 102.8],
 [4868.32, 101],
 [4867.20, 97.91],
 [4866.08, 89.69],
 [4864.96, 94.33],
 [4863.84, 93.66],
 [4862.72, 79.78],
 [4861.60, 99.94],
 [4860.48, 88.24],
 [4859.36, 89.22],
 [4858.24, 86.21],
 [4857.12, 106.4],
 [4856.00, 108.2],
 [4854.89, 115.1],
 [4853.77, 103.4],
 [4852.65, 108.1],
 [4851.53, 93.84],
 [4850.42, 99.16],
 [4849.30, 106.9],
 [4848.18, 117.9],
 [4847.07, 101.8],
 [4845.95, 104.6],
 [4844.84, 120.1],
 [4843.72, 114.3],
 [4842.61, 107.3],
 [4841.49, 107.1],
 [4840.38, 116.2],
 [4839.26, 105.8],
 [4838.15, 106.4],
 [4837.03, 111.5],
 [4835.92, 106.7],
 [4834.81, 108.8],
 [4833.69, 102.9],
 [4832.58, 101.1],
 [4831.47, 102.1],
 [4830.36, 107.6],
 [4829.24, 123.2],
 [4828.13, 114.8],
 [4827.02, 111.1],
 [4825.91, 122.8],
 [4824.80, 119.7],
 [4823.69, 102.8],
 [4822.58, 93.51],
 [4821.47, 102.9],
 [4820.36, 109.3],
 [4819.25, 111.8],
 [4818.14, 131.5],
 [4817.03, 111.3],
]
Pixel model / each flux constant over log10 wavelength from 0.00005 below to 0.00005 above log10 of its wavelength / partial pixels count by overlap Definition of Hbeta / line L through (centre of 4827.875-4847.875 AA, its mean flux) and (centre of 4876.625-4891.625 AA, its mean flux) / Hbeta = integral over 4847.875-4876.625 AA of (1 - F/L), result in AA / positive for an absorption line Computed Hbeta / 2.5 AA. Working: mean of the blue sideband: 109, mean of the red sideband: 105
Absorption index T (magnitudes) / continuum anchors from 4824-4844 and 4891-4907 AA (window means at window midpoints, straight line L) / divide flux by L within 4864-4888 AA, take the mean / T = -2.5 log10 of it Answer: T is 0.12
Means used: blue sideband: 110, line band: 99.8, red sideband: 112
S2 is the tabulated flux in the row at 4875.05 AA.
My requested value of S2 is 82.09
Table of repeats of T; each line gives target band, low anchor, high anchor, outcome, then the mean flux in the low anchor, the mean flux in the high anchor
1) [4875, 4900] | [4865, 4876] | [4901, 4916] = -0.03 mag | 95.8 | 111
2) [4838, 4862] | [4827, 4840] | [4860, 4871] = -0.04 mag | 108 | 93.2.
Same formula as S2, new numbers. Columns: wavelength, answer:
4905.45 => 111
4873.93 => 110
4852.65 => 108.1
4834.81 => 108.8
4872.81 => 109.7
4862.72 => 79.78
